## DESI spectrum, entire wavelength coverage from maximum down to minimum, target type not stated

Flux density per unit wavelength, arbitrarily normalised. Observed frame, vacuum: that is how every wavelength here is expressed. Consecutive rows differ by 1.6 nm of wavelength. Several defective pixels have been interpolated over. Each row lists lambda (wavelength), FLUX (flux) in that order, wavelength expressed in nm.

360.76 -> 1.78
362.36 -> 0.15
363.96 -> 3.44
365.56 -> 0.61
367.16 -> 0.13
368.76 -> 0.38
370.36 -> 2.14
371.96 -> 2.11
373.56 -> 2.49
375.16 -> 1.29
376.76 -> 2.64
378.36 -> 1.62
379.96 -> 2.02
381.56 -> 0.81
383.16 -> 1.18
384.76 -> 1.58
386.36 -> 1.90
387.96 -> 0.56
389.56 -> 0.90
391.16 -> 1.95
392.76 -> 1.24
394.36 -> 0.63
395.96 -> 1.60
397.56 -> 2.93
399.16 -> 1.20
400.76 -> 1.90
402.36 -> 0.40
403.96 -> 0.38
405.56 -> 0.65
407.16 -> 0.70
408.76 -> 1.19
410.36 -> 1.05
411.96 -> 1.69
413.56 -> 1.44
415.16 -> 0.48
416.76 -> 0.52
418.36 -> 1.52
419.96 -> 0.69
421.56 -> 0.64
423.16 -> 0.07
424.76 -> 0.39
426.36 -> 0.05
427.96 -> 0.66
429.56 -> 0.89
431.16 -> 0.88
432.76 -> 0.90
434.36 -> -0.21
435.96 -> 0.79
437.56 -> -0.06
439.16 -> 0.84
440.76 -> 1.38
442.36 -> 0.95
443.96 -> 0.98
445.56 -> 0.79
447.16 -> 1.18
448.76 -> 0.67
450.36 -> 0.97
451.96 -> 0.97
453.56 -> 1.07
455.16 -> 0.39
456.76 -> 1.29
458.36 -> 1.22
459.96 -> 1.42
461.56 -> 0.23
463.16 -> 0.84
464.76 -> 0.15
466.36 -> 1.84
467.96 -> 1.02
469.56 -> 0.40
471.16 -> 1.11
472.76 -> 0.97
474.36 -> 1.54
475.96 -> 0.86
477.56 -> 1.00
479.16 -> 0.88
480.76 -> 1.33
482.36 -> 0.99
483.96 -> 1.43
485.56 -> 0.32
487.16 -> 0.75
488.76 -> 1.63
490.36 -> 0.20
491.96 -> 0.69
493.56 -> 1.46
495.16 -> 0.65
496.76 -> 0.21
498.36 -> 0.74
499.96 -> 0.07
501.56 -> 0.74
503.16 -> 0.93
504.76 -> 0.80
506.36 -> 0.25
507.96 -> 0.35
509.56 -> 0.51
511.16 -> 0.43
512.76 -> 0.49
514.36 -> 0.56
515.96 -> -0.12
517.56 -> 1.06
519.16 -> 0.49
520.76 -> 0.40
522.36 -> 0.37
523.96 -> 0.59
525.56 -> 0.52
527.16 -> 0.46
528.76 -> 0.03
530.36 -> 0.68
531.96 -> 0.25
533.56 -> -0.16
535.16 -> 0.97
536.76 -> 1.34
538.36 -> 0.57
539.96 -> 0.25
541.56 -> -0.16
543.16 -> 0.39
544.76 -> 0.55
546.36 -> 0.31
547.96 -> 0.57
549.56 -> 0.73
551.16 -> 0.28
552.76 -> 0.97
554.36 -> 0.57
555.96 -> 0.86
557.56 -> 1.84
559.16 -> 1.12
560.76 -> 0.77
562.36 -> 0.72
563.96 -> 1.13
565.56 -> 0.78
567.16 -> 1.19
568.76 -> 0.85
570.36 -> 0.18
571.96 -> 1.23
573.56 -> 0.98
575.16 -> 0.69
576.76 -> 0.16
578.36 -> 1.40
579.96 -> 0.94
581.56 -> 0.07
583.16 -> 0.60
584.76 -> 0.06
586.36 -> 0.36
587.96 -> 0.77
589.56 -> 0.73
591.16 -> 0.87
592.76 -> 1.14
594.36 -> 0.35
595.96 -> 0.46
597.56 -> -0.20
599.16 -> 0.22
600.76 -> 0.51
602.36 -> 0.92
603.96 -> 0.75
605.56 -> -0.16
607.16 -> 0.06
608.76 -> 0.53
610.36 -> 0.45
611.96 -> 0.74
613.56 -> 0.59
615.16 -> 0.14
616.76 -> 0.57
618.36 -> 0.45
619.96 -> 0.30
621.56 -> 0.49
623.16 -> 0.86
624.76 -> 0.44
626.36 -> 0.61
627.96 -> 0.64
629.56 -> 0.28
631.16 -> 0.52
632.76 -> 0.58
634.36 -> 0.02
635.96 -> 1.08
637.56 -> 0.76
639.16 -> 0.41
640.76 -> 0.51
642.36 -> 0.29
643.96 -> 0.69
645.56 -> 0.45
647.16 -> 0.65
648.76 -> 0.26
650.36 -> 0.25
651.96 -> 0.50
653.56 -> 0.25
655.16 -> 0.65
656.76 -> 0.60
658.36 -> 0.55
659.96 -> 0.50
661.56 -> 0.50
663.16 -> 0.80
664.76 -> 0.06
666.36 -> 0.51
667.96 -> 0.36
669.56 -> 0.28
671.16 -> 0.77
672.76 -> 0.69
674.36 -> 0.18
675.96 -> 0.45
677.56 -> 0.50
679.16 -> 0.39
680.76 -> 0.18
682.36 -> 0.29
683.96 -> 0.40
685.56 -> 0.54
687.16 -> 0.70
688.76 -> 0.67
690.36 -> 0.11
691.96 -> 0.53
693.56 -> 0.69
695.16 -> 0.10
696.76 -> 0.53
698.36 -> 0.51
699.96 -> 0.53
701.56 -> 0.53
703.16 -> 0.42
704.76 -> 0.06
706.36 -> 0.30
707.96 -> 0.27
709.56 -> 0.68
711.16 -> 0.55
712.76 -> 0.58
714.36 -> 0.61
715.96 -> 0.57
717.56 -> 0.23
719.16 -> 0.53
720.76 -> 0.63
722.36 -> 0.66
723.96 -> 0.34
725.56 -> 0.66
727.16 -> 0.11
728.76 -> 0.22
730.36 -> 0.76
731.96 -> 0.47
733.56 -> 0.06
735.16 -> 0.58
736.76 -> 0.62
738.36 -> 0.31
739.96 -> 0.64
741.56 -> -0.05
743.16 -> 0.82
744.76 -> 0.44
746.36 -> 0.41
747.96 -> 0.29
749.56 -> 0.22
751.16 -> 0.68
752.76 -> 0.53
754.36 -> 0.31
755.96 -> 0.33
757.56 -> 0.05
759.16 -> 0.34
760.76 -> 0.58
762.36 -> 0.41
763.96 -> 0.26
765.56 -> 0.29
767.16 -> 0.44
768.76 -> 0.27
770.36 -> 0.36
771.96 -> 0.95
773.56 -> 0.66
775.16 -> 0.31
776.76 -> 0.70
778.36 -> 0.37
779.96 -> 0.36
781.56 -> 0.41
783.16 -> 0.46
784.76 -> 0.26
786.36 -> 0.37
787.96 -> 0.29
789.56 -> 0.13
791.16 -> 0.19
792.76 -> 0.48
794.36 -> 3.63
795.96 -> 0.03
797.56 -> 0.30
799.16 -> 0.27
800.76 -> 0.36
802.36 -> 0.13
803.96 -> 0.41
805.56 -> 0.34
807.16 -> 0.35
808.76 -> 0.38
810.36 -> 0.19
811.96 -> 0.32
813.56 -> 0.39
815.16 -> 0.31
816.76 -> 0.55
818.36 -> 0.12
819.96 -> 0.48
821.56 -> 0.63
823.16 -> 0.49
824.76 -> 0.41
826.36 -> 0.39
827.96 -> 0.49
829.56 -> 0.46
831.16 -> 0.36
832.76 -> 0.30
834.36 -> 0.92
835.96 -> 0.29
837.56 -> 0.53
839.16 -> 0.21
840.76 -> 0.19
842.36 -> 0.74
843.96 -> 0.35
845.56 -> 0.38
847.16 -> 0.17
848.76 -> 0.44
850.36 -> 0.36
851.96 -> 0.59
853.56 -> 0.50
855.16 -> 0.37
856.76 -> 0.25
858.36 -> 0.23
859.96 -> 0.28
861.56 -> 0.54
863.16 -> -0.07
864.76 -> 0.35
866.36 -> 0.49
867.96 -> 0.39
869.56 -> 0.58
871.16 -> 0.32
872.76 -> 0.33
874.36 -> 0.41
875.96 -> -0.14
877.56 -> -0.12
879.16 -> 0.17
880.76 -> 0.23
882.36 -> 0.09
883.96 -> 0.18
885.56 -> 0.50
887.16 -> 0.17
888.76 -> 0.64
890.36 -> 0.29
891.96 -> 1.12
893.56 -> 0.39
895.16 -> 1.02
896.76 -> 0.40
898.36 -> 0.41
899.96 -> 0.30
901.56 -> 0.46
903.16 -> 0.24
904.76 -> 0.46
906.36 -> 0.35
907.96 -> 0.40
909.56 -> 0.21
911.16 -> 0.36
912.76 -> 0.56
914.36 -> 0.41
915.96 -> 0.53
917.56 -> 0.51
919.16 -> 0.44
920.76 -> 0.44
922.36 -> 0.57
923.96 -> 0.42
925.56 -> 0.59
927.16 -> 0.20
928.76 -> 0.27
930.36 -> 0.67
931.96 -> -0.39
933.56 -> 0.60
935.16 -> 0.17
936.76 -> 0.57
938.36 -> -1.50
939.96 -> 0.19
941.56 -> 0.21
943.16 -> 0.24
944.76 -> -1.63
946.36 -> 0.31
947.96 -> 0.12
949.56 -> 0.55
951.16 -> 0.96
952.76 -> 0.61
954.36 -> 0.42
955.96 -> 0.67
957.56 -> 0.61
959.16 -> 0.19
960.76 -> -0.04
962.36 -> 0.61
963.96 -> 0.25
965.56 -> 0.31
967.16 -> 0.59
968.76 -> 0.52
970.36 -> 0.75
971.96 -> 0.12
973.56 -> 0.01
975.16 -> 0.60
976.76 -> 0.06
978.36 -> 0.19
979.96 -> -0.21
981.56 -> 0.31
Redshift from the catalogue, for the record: 1.13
